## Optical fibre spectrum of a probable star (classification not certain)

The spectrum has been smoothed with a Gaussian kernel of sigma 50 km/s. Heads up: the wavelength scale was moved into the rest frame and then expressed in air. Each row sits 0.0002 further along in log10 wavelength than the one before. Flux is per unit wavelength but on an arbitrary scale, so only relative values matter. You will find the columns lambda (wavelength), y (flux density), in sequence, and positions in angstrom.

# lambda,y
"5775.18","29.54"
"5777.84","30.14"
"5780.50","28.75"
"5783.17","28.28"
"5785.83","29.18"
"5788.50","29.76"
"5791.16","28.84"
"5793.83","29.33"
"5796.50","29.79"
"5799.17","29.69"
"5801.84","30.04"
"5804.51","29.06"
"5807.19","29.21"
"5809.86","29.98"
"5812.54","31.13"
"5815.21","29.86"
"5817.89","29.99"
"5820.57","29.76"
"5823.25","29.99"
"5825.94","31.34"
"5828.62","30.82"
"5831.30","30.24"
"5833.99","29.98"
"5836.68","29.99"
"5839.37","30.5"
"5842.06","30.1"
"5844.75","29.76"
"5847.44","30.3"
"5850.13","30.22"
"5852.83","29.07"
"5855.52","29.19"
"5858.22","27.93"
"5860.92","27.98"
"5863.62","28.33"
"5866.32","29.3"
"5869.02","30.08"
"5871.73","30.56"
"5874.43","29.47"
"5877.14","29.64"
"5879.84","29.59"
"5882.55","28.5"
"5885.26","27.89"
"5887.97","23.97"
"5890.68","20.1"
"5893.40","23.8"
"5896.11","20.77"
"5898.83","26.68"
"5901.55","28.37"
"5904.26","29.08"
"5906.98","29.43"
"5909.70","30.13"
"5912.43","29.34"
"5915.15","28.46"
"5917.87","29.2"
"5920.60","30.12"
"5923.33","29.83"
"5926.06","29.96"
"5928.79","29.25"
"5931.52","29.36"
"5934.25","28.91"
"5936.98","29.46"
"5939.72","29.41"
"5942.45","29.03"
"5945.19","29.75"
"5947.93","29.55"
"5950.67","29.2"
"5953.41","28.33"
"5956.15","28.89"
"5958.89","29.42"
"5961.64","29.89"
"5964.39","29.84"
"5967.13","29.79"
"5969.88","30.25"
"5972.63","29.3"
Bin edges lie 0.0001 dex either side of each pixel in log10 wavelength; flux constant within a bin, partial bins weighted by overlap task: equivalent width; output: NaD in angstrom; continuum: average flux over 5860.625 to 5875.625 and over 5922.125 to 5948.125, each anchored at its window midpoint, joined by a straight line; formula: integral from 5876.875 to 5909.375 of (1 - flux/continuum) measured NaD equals 3.2 angstrom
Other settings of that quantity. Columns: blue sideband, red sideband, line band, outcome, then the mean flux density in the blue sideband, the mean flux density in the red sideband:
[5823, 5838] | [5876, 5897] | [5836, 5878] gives -2.1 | 30.4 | 25.6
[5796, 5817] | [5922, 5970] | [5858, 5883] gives 0.4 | 29.9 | 29.4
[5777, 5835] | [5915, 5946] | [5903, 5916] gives 0.1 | 29.8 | 29.4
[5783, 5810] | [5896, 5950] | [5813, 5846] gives -1.0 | 29.4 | 29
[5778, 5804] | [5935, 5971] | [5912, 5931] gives 0.0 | 29.3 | 29.4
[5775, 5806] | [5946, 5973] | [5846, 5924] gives 3.3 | 29.4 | 29.5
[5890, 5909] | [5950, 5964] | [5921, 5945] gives -1.4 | 25.8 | 29.2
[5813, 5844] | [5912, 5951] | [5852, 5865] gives 0.7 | 30.3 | 29.4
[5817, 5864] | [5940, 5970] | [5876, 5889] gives 0.7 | 29.8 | 29.4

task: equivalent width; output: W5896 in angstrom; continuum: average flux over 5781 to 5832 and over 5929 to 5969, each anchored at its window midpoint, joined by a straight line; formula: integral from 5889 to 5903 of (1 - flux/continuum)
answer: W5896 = 2.62 angstrom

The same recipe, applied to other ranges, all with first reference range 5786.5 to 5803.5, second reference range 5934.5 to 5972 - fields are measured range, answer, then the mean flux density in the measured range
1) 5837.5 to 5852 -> -0.3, 30.1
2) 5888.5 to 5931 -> 2.7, 27.6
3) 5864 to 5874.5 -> -0.1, 29.8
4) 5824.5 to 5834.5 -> -0.4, 30.6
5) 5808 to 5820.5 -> -0.3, 30.2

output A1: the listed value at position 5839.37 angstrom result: 30.5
